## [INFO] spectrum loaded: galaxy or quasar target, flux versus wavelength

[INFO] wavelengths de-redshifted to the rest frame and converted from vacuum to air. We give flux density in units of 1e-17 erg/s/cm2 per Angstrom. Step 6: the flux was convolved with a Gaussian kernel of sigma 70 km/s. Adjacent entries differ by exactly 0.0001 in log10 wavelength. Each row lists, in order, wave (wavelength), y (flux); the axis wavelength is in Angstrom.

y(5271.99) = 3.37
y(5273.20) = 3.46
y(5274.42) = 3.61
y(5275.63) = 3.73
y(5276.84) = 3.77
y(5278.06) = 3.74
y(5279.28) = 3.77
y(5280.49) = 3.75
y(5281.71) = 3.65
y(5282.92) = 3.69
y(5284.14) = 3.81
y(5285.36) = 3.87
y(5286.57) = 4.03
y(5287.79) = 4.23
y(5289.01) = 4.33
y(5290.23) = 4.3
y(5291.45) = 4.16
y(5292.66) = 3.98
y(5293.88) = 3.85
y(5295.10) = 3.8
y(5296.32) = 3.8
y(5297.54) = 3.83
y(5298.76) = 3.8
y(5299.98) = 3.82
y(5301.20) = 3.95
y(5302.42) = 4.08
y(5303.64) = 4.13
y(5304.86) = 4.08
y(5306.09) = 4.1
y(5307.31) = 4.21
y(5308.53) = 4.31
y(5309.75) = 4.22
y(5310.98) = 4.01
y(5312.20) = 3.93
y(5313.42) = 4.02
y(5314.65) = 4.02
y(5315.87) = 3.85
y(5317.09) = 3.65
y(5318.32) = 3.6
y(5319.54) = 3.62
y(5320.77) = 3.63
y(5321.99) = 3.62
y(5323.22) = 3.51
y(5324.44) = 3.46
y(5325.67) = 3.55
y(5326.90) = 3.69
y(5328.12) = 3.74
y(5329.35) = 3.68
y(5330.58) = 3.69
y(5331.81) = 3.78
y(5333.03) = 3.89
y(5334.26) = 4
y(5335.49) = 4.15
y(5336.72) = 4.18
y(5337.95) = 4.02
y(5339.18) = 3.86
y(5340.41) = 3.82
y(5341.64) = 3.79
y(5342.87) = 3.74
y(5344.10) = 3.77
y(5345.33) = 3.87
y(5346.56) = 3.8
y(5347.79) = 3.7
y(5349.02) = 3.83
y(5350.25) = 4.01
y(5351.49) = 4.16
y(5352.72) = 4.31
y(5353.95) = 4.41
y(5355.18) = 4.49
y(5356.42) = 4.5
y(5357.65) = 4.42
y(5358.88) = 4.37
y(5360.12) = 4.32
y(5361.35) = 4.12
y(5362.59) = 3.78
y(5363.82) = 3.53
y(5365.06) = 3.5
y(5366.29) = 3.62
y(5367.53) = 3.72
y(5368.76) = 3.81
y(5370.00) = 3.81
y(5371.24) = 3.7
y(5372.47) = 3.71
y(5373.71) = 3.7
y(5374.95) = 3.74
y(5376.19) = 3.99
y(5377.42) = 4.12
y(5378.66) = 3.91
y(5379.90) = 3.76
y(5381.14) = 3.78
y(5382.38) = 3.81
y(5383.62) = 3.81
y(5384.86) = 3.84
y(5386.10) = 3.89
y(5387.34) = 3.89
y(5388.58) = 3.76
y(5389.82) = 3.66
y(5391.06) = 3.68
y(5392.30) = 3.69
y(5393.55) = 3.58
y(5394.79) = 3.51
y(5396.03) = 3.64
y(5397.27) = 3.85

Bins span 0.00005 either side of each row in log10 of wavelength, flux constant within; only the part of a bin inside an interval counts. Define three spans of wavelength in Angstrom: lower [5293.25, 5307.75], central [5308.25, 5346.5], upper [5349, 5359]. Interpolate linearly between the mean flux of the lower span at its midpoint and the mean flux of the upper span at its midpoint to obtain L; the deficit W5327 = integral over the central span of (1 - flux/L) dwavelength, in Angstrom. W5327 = 2.79 Angstrom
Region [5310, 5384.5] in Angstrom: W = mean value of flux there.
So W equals 3.87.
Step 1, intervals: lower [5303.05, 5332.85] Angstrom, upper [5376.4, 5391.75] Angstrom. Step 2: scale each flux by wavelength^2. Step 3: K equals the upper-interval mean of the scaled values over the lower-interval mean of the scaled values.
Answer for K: 1.0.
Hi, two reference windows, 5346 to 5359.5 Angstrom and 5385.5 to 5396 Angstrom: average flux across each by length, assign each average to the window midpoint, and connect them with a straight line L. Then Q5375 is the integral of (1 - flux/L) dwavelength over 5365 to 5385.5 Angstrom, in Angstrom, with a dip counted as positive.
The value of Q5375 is 0.6 Angstrom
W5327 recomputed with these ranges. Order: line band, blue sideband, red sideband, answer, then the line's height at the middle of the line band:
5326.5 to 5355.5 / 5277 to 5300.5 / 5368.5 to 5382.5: -0.58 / 3.85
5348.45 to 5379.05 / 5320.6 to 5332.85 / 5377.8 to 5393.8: -2.08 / 3.73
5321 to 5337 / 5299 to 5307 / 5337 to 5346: 0.62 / 3.91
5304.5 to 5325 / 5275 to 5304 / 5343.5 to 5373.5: 0.31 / 3.93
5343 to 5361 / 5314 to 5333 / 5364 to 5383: -1.91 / 3.73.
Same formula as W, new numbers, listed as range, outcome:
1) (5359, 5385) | 3.82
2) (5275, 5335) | 3.87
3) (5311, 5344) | 3.79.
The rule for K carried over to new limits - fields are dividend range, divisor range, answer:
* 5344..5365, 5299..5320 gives 1.04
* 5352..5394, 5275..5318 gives 1.02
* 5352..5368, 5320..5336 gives 1.11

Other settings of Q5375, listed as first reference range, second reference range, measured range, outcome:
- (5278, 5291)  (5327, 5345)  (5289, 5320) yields -0.54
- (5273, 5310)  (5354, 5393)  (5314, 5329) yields 0.98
